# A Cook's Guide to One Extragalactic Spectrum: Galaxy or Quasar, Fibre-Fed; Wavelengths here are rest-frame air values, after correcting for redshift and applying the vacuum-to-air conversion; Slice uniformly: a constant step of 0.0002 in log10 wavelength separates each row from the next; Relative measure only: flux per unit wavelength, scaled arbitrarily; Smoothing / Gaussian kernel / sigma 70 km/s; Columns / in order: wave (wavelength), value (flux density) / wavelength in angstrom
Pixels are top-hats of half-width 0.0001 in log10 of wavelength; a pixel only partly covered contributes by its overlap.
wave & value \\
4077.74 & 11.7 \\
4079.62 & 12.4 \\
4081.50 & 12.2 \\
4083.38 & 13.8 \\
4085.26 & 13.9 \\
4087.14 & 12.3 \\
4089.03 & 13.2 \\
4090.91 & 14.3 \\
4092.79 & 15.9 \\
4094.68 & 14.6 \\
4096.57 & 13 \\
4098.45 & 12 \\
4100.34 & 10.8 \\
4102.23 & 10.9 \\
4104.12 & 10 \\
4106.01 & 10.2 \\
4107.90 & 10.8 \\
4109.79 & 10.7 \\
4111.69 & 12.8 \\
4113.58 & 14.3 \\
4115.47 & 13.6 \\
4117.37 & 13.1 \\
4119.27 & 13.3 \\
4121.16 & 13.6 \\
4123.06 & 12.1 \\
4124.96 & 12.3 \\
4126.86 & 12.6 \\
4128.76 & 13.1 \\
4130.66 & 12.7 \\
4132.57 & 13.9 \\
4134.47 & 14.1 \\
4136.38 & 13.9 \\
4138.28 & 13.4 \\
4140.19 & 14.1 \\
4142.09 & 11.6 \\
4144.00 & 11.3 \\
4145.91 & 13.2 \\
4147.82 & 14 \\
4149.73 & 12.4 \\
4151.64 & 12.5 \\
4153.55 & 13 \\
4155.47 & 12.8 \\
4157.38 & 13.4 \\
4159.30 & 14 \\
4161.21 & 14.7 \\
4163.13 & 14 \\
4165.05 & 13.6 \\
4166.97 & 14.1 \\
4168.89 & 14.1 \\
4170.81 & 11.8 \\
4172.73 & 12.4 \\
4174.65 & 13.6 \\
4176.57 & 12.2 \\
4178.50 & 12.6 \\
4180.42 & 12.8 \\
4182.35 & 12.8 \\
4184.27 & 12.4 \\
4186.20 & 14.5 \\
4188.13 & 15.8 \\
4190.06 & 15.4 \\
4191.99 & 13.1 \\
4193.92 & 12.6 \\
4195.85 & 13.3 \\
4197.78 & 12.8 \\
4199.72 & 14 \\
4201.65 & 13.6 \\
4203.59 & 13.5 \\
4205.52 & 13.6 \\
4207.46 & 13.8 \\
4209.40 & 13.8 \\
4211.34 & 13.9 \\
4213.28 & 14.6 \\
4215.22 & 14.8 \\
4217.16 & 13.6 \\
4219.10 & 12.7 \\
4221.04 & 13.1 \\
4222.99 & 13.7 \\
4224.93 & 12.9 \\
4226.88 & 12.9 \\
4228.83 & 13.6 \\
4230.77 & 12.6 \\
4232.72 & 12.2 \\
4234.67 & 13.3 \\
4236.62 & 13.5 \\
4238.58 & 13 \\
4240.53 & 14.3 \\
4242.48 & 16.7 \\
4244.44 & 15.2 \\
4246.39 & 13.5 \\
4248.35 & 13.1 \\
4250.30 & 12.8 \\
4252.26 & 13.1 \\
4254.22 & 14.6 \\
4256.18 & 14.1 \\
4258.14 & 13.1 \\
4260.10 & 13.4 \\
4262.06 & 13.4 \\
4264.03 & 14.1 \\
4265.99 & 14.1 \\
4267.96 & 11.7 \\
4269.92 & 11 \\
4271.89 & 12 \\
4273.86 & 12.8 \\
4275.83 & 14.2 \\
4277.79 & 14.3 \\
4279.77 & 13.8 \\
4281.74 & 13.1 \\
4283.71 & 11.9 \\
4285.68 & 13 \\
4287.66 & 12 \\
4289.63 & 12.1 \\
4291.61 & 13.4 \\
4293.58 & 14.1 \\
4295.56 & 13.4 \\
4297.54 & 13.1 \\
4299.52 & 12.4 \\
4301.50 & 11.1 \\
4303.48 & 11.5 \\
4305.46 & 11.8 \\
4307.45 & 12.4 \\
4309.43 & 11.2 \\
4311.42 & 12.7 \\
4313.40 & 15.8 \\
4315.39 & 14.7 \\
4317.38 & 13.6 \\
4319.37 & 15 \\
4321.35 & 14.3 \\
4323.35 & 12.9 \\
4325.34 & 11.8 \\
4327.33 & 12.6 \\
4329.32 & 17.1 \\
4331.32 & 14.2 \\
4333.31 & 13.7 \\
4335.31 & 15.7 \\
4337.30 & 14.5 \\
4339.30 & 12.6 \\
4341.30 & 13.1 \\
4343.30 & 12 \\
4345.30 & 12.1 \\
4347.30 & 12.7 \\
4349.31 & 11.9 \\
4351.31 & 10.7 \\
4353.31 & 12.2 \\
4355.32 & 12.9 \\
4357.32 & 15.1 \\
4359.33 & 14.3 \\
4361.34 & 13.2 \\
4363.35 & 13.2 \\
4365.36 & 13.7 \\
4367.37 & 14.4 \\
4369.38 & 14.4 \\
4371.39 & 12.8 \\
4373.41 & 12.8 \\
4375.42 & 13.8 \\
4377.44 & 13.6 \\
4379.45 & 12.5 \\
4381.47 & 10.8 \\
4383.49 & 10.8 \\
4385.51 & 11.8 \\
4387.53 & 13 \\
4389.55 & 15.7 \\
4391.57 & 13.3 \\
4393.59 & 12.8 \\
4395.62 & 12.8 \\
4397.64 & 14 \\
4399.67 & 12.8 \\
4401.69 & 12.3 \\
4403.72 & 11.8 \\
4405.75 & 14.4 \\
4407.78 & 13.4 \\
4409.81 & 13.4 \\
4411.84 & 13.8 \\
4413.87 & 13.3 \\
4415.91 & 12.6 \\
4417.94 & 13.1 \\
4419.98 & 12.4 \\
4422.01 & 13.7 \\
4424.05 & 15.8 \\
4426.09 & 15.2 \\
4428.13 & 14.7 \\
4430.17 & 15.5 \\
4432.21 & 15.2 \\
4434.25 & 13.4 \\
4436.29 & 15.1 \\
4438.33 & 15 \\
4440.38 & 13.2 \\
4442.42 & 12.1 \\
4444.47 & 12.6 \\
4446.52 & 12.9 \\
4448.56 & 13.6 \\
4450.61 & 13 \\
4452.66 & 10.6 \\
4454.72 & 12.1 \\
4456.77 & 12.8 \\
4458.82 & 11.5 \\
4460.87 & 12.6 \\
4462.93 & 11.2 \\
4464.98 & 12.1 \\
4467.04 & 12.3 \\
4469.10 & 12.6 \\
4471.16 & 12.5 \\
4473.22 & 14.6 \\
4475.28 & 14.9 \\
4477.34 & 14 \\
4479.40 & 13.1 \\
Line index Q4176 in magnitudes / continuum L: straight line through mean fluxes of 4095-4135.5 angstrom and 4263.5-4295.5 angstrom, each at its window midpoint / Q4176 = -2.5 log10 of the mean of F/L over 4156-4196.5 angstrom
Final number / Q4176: -0.07 mag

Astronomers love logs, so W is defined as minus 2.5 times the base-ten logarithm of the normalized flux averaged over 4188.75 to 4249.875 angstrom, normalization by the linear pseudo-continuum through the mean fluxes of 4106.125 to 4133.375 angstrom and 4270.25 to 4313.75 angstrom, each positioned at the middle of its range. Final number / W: -0.075 mag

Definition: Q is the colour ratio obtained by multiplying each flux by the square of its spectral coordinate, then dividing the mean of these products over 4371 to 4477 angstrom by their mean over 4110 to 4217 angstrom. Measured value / 1.11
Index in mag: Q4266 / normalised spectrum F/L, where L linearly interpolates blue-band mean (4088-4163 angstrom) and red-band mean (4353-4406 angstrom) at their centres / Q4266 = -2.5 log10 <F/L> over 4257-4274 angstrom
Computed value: 0.01 mag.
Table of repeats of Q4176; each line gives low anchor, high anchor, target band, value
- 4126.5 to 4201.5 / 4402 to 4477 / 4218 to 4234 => 0.027 mag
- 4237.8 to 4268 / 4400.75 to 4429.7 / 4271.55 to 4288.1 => 0.058 mag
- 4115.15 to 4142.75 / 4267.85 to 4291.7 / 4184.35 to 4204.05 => -0.067 mag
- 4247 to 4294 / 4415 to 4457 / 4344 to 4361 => 0.050 mag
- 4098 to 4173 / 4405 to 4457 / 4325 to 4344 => -0.040 mag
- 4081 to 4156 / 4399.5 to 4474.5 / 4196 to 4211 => -0.054 mag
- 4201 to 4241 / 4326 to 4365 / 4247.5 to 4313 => 0.042 mag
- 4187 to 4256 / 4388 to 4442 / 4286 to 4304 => 0.092 mag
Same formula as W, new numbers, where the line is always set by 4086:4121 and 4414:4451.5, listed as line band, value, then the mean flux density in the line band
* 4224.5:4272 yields -0.022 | 13.4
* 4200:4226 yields -0.055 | 13.7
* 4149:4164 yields -0.048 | 13.4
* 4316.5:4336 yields -0.051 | 14.1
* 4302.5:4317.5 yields 0.036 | 12.9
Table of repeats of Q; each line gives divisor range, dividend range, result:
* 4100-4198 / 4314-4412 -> 1.13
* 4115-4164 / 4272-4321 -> 1.07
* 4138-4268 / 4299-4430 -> 1.06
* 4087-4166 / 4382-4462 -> 1.18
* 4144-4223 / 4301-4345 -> 1.06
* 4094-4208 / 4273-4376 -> 1.10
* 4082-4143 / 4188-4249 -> 1.12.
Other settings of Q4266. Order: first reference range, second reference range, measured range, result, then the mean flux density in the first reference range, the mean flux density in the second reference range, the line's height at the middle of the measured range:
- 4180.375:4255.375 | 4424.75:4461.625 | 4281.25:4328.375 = 0.052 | 13.6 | 13.4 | 13.6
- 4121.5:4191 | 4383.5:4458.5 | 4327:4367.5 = -0.006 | 13.3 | 13.4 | 13.3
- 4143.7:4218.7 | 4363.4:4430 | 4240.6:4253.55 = -0.053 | 13.5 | 13.3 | 13.4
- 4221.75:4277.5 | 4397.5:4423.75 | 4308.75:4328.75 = -0.021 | 13.4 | 13.2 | 13.3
